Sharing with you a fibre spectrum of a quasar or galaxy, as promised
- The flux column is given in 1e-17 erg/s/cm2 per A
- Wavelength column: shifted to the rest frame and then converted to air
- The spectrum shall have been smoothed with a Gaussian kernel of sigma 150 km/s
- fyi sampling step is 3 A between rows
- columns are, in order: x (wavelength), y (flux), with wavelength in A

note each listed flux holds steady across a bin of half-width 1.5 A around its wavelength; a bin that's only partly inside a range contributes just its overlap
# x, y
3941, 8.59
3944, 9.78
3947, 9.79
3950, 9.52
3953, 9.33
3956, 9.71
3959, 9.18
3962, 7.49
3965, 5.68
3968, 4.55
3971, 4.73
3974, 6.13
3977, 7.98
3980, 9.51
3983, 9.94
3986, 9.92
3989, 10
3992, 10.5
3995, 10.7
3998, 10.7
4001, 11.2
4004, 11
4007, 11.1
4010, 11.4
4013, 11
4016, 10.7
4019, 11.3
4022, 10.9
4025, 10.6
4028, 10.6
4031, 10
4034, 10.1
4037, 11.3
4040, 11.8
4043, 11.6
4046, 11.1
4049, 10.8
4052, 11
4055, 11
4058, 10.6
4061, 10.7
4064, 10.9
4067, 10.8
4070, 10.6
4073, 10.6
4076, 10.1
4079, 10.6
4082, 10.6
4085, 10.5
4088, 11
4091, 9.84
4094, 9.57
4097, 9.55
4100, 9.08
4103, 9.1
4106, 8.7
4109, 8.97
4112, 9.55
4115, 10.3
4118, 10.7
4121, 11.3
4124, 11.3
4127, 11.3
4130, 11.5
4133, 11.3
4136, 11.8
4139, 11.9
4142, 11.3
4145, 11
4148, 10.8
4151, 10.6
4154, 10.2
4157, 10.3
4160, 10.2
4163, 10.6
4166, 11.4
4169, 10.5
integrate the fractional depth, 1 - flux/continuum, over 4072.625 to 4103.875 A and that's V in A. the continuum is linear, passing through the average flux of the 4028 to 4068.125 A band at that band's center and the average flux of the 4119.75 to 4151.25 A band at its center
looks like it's 2.9 A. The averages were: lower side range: 10.9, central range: 10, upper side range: 11.3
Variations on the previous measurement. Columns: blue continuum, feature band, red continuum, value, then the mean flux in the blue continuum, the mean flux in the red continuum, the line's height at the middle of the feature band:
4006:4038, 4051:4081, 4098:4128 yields -0.77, 10.8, 10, 10.4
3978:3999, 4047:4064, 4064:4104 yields -1.11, 10.1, 10.2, 10.2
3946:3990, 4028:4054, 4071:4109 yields -4.86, 8.19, 9.91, 9.22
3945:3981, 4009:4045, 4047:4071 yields -4.18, 7.8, 10.8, 9.81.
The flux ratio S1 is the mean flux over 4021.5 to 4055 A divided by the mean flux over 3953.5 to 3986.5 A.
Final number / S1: 1.42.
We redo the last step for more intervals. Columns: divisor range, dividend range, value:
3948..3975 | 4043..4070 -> 1.46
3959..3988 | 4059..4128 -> 1.37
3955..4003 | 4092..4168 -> 1.21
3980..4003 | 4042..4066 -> 1.05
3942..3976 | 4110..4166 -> 1.39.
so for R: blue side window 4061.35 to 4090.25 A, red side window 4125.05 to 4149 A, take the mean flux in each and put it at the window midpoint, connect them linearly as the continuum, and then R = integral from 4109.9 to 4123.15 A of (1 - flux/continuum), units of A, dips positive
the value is 0.8 A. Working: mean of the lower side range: 10.6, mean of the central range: 10.4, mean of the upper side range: 11.4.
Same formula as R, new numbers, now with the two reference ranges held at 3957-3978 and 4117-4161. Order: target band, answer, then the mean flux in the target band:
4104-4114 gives 1.1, 9.14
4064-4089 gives -3.2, 10.6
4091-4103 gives 0.6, 9.42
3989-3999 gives -4.5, 10.5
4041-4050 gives -2.7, 11.2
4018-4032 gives -4.5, 10.7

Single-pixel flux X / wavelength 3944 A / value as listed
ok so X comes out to 9.78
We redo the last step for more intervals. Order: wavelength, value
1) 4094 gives 9.57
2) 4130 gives 11.5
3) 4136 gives 11.8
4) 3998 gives 10.7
